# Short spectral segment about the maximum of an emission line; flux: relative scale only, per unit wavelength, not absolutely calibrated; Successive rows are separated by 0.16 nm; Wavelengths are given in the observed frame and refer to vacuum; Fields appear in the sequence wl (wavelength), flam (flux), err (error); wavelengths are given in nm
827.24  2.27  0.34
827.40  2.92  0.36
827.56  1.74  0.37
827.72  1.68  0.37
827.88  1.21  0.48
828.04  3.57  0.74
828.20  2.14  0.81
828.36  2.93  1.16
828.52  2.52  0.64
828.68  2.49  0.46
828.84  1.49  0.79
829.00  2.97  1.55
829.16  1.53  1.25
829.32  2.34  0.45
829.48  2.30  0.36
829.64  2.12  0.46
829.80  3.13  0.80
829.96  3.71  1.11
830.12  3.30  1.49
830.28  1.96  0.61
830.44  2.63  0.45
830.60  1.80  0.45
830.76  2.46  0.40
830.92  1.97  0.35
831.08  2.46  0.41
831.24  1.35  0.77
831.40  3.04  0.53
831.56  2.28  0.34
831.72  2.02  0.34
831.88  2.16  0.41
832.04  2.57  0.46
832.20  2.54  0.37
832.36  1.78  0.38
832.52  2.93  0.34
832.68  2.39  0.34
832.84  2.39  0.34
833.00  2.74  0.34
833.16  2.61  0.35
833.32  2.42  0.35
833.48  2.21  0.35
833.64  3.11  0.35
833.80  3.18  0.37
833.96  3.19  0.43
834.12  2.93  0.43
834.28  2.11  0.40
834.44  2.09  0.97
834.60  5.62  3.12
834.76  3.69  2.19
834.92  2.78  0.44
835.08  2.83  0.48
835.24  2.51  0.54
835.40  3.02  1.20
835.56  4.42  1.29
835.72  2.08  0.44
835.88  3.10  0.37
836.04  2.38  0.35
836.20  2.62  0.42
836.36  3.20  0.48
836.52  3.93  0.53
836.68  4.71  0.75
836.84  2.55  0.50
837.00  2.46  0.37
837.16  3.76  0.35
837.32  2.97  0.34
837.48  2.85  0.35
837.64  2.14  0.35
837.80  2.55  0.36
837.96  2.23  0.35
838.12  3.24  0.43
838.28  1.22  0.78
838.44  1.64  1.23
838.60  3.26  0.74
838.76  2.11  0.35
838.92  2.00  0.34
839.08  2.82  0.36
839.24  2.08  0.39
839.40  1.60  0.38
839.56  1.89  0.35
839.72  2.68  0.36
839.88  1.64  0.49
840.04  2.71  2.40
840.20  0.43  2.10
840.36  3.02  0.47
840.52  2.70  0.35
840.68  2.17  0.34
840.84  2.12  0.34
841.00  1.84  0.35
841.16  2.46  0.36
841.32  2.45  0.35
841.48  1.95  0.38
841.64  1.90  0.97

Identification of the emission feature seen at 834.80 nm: Mg II 2798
